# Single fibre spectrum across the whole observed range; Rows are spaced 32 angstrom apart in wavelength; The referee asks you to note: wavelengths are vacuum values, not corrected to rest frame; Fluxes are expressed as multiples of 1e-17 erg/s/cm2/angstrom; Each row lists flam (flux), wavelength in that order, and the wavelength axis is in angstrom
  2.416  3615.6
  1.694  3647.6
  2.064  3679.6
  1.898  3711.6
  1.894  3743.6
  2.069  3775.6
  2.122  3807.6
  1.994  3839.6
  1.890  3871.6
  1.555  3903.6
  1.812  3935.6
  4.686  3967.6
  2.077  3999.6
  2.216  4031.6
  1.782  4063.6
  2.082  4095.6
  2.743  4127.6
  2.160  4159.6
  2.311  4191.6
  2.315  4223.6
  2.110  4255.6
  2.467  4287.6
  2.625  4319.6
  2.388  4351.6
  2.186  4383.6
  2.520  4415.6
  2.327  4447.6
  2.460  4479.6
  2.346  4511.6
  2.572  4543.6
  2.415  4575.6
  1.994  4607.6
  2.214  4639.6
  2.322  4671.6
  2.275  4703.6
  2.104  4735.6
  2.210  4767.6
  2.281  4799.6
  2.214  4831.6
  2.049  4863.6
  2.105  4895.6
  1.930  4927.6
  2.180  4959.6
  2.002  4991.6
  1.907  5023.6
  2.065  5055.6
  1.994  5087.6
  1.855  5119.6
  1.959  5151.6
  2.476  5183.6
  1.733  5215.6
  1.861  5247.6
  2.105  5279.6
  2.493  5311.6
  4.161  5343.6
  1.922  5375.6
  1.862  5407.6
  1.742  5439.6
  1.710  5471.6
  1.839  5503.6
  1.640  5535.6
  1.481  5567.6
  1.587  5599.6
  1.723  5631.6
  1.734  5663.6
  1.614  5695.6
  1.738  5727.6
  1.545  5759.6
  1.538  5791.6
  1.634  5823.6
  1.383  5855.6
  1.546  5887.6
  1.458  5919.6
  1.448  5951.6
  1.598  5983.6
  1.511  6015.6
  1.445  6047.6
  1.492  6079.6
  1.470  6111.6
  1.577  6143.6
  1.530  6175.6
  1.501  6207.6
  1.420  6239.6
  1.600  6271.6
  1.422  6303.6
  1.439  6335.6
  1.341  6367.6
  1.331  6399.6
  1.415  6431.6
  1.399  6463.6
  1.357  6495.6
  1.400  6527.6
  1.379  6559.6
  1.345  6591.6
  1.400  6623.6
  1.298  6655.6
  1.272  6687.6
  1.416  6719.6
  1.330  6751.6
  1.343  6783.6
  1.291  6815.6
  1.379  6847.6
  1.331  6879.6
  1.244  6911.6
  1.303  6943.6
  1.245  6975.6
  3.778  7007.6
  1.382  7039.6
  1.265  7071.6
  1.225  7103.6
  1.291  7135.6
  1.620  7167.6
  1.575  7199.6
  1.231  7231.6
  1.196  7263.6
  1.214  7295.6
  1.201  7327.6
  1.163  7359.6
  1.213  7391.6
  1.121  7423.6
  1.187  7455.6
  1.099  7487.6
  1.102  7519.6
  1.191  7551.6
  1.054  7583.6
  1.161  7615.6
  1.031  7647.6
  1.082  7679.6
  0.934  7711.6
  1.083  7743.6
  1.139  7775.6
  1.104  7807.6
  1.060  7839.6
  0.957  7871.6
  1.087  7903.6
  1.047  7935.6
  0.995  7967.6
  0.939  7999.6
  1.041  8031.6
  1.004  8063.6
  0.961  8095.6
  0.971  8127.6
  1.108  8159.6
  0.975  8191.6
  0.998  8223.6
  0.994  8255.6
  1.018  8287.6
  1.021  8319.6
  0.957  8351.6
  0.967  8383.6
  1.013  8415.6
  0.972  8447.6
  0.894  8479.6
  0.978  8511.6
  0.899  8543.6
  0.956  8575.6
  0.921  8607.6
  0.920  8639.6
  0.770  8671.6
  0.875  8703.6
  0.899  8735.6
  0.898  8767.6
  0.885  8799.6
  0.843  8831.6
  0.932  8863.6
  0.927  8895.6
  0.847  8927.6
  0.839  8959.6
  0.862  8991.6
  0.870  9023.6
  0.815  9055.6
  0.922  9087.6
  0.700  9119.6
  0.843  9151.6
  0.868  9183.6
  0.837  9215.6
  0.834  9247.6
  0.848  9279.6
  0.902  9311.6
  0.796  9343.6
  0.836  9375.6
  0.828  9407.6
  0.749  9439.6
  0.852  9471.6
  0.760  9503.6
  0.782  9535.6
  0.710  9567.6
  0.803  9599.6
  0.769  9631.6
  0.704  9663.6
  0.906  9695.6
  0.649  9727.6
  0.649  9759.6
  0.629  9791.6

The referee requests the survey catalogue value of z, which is 0.07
